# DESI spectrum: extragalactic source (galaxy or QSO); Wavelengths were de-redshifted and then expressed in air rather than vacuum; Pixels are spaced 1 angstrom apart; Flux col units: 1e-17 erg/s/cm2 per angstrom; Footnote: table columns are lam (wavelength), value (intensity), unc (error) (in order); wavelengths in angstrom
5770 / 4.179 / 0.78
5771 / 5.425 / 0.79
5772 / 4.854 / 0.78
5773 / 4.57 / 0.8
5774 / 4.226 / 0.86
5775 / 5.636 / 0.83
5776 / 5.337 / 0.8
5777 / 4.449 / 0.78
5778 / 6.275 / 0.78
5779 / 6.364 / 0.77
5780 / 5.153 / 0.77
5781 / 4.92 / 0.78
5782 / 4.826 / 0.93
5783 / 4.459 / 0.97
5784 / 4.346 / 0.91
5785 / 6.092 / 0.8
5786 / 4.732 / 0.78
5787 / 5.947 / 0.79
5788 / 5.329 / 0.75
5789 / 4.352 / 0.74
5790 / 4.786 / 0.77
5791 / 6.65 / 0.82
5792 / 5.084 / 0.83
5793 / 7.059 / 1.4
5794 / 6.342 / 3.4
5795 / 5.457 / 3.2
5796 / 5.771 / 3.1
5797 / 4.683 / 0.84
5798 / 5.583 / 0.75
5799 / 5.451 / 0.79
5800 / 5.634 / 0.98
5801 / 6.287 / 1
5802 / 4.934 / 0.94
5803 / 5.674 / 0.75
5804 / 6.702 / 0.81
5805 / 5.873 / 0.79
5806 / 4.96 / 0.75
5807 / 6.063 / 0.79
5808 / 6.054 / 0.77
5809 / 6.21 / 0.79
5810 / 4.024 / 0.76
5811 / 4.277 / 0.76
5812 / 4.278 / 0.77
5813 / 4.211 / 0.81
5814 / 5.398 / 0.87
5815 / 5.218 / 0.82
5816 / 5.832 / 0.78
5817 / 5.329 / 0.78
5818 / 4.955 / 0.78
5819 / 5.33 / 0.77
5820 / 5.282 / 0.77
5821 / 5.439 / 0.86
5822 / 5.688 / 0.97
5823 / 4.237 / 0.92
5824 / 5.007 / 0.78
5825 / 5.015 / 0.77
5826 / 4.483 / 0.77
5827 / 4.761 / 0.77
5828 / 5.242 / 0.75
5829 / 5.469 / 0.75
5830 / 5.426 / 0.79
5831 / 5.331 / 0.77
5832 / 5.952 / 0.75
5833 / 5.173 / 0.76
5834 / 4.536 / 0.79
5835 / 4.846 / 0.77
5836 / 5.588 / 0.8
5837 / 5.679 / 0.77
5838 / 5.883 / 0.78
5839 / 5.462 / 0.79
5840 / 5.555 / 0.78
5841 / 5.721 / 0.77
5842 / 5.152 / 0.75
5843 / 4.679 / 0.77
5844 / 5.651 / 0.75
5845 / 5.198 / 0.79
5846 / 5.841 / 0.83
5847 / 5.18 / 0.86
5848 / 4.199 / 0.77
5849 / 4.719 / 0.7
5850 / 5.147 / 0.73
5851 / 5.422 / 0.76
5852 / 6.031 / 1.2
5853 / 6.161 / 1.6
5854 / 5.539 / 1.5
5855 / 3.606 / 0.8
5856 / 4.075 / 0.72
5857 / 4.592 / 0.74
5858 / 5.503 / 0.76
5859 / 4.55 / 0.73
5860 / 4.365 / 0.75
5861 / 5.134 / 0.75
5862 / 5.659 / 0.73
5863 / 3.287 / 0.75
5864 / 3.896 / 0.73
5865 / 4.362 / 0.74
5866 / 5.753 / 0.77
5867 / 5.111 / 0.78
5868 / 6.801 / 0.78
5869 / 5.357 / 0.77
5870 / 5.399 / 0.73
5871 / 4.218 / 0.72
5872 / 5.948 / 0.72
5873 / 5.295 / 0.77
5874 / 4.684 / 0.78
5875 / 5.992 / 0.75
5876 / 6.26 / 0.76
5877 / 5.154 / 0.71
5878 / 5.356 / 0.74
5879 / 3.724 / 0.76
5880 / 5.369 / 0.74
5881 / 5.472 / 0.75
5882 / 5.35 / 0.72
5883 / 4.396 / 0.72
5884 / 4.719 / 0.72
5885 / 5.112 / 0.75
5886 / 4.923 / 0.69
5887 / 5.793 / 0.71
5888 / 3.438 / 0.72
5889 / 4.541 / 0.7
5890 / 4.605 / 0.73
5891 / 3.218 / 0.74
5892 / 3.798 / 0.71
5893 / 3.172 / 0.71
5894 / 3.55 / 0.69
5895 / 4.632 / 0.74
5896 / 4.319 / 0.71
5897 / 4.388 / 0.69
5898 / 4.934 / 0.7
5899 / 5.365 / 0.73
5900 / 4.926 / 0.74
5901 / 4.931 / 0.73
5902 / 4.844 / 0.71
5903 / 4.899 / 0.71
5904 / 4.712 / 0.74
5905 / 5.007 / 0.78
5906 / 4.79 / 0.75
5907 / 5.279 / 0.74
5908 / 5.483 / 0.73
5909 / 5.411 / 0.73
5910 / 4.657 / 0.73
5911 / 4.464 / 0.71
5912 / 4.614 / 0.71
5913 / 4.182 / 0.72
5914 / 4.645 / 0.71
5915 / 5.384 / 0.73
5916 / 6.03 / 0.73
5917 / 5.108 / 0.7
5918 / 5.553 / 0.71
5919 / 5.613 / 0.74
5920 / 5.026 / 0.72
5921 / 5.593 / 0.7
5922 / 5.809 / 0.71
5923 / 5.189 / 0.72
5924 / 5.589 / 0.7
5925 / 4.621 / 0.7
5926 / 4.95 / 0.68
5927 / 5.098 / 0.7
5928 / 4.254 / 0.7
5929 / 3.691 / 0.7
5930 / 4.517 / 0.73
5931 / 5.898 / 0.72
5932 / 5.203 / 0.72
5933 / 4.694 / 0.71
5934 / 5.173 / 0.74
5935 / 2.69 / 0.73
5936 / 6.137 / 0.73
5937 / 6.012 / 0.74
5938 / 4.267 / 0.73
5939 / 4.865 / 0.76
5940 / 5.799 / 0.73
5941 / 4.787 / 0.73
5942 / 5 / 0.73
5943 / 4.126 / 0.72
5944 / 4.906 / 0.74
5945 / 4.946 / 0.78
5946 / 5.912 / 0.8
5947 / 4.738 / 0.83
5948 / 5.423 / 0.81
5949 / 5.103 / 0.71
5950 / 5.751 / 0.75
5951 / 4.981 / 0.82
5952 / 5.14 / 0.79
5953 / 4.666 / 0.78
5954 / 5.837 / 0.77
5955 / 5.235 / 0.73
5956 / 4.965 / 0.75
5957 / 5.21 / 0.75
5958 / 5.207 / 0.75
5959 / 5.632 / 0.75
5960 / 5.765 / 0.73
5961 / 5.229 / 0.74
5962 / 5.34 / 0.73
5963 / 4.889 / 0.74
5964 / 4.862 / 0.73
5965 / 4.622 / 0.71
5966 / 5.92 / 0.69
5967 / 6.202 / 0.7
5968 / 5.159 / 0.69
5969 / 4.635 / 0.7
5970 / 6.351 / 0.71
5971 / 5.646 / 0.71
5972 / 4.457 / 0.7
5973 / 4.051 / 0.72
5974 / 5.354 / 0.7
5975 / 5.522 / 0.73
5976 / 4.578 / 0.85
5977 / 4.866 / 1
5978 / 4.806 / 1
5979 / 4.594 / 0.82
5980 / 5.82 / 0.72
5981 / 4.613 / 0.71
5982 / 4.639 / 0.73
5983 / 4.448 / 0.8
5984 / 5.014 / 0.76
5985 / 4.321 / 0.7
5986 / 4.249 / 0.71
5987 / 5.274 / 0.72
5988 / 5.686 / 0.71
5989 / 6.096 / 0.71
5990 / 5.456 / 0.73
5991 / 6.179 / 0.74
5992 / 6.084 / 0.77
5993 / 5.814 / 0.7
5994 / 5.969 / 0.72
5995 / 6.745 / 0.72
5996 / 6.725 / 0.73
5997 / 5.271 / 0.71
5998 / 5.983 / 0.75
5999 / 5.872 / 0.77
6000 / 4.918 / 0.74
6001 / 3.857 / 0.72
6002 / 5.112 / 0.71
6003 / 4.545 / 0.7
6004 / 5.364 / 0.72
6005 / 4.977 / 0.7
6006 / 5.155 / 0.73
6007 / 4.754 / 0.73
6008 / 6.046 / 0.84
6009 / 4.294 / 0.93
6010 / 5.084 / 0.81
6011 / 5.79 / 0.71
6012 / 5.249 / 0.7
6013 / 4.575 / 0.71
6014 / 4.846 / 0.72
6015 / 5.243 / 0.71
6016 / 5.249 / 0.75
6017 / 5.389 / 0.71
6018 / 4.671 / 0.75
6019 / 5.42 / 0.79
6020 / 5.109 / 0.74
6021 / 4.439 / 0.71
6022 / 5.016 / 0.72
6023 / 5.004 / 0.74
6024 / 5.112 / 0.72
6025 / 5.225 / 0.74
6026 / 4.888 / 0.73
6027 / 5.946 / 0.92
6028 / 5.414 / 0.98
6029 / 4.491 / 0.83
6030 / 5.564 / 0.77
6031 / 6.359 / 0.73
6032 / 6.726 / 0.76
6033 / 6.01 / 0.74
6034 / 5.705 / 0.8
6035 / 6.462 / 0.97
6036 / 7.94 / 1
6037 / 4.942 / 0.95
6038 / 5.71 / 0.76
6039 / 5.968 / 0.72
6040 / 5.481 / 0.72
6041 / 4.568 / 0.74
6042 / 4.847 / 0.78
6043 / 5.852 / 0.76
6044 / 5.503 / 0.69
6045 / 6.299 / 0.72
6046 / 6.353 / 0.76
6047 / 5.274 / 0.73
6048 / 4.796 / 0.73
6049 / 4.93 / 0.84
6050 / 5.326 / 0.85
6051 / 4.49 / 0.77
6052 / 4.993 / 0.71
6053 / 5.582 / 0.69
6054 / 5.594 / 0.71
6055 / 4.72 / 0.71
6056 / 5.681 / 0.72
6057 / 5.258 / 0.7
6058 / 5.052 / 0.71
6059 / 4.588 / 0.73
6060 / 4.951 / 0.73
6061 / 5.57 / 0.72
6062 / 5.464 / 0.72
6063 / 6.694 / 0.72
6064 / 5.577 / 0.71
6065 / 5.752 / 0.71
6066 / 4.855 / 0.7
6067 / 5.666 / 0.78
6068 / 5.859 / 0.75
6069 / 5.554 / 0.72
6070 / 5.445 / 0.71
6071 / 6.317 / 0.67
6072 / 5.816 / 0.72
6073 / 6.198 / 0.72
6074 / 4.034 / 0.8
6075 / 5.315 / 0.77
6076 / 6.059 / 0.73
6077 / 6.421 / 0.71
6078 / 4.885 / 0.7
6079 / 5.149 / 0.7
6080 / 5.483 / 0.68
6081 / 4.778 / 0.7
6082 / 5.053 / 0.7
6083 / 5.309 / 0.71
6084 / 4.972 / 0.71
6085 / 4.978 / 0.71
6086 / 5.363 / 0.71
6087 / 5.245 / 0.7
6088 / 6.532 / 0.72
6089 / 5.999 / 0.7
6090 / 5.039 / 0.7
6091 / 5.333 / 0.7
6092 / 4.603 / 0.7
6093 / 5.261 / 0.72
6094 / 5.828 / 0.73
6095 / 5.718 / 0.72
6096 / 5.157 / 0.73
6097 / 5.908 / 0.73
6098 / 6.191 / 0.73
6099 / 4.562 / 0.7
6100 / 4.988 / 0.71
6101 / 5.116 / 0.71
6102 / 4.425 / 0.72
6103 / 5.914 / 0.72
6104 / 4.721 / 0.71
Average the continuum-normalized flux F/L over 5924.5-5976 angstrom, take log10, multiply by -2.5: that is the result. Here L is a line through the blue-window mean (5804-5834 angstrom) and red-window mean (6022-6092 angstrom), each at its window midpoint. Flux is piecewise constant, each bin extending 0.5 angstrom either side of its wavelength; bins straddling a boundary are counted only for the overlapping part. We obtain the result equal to 0.06 mag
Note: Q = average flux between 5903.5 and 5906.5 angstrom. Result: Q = 4.84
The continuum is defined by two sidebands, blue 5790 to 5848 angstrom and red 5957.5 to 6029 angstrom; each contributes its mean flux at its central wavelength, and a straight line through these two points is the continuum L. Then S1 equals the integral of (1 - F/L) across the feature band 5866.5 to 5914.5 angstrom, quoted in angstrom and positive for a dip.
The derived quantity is 4.0 angstrom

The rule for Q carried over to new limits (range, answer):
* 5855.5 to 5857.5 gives 4.33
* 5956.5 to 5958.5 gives 5.21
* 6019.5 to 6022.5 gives 4.85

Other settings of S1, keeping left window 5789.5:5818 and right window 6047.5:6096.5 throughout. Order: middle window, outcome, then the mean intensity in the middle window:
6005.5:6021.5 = 0.93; 5.08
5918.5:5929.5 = 0.80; 5.04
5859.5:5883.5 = 1.58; 5.1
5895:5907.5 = 1.35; 4.86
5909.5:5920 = 0.80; 5.03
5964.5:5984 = 1.25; 5.07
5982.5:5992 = 0.30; 5.24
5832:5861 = 1.63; 5.16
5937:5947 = 0.79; 5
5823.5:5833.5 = 0.53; 5.19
